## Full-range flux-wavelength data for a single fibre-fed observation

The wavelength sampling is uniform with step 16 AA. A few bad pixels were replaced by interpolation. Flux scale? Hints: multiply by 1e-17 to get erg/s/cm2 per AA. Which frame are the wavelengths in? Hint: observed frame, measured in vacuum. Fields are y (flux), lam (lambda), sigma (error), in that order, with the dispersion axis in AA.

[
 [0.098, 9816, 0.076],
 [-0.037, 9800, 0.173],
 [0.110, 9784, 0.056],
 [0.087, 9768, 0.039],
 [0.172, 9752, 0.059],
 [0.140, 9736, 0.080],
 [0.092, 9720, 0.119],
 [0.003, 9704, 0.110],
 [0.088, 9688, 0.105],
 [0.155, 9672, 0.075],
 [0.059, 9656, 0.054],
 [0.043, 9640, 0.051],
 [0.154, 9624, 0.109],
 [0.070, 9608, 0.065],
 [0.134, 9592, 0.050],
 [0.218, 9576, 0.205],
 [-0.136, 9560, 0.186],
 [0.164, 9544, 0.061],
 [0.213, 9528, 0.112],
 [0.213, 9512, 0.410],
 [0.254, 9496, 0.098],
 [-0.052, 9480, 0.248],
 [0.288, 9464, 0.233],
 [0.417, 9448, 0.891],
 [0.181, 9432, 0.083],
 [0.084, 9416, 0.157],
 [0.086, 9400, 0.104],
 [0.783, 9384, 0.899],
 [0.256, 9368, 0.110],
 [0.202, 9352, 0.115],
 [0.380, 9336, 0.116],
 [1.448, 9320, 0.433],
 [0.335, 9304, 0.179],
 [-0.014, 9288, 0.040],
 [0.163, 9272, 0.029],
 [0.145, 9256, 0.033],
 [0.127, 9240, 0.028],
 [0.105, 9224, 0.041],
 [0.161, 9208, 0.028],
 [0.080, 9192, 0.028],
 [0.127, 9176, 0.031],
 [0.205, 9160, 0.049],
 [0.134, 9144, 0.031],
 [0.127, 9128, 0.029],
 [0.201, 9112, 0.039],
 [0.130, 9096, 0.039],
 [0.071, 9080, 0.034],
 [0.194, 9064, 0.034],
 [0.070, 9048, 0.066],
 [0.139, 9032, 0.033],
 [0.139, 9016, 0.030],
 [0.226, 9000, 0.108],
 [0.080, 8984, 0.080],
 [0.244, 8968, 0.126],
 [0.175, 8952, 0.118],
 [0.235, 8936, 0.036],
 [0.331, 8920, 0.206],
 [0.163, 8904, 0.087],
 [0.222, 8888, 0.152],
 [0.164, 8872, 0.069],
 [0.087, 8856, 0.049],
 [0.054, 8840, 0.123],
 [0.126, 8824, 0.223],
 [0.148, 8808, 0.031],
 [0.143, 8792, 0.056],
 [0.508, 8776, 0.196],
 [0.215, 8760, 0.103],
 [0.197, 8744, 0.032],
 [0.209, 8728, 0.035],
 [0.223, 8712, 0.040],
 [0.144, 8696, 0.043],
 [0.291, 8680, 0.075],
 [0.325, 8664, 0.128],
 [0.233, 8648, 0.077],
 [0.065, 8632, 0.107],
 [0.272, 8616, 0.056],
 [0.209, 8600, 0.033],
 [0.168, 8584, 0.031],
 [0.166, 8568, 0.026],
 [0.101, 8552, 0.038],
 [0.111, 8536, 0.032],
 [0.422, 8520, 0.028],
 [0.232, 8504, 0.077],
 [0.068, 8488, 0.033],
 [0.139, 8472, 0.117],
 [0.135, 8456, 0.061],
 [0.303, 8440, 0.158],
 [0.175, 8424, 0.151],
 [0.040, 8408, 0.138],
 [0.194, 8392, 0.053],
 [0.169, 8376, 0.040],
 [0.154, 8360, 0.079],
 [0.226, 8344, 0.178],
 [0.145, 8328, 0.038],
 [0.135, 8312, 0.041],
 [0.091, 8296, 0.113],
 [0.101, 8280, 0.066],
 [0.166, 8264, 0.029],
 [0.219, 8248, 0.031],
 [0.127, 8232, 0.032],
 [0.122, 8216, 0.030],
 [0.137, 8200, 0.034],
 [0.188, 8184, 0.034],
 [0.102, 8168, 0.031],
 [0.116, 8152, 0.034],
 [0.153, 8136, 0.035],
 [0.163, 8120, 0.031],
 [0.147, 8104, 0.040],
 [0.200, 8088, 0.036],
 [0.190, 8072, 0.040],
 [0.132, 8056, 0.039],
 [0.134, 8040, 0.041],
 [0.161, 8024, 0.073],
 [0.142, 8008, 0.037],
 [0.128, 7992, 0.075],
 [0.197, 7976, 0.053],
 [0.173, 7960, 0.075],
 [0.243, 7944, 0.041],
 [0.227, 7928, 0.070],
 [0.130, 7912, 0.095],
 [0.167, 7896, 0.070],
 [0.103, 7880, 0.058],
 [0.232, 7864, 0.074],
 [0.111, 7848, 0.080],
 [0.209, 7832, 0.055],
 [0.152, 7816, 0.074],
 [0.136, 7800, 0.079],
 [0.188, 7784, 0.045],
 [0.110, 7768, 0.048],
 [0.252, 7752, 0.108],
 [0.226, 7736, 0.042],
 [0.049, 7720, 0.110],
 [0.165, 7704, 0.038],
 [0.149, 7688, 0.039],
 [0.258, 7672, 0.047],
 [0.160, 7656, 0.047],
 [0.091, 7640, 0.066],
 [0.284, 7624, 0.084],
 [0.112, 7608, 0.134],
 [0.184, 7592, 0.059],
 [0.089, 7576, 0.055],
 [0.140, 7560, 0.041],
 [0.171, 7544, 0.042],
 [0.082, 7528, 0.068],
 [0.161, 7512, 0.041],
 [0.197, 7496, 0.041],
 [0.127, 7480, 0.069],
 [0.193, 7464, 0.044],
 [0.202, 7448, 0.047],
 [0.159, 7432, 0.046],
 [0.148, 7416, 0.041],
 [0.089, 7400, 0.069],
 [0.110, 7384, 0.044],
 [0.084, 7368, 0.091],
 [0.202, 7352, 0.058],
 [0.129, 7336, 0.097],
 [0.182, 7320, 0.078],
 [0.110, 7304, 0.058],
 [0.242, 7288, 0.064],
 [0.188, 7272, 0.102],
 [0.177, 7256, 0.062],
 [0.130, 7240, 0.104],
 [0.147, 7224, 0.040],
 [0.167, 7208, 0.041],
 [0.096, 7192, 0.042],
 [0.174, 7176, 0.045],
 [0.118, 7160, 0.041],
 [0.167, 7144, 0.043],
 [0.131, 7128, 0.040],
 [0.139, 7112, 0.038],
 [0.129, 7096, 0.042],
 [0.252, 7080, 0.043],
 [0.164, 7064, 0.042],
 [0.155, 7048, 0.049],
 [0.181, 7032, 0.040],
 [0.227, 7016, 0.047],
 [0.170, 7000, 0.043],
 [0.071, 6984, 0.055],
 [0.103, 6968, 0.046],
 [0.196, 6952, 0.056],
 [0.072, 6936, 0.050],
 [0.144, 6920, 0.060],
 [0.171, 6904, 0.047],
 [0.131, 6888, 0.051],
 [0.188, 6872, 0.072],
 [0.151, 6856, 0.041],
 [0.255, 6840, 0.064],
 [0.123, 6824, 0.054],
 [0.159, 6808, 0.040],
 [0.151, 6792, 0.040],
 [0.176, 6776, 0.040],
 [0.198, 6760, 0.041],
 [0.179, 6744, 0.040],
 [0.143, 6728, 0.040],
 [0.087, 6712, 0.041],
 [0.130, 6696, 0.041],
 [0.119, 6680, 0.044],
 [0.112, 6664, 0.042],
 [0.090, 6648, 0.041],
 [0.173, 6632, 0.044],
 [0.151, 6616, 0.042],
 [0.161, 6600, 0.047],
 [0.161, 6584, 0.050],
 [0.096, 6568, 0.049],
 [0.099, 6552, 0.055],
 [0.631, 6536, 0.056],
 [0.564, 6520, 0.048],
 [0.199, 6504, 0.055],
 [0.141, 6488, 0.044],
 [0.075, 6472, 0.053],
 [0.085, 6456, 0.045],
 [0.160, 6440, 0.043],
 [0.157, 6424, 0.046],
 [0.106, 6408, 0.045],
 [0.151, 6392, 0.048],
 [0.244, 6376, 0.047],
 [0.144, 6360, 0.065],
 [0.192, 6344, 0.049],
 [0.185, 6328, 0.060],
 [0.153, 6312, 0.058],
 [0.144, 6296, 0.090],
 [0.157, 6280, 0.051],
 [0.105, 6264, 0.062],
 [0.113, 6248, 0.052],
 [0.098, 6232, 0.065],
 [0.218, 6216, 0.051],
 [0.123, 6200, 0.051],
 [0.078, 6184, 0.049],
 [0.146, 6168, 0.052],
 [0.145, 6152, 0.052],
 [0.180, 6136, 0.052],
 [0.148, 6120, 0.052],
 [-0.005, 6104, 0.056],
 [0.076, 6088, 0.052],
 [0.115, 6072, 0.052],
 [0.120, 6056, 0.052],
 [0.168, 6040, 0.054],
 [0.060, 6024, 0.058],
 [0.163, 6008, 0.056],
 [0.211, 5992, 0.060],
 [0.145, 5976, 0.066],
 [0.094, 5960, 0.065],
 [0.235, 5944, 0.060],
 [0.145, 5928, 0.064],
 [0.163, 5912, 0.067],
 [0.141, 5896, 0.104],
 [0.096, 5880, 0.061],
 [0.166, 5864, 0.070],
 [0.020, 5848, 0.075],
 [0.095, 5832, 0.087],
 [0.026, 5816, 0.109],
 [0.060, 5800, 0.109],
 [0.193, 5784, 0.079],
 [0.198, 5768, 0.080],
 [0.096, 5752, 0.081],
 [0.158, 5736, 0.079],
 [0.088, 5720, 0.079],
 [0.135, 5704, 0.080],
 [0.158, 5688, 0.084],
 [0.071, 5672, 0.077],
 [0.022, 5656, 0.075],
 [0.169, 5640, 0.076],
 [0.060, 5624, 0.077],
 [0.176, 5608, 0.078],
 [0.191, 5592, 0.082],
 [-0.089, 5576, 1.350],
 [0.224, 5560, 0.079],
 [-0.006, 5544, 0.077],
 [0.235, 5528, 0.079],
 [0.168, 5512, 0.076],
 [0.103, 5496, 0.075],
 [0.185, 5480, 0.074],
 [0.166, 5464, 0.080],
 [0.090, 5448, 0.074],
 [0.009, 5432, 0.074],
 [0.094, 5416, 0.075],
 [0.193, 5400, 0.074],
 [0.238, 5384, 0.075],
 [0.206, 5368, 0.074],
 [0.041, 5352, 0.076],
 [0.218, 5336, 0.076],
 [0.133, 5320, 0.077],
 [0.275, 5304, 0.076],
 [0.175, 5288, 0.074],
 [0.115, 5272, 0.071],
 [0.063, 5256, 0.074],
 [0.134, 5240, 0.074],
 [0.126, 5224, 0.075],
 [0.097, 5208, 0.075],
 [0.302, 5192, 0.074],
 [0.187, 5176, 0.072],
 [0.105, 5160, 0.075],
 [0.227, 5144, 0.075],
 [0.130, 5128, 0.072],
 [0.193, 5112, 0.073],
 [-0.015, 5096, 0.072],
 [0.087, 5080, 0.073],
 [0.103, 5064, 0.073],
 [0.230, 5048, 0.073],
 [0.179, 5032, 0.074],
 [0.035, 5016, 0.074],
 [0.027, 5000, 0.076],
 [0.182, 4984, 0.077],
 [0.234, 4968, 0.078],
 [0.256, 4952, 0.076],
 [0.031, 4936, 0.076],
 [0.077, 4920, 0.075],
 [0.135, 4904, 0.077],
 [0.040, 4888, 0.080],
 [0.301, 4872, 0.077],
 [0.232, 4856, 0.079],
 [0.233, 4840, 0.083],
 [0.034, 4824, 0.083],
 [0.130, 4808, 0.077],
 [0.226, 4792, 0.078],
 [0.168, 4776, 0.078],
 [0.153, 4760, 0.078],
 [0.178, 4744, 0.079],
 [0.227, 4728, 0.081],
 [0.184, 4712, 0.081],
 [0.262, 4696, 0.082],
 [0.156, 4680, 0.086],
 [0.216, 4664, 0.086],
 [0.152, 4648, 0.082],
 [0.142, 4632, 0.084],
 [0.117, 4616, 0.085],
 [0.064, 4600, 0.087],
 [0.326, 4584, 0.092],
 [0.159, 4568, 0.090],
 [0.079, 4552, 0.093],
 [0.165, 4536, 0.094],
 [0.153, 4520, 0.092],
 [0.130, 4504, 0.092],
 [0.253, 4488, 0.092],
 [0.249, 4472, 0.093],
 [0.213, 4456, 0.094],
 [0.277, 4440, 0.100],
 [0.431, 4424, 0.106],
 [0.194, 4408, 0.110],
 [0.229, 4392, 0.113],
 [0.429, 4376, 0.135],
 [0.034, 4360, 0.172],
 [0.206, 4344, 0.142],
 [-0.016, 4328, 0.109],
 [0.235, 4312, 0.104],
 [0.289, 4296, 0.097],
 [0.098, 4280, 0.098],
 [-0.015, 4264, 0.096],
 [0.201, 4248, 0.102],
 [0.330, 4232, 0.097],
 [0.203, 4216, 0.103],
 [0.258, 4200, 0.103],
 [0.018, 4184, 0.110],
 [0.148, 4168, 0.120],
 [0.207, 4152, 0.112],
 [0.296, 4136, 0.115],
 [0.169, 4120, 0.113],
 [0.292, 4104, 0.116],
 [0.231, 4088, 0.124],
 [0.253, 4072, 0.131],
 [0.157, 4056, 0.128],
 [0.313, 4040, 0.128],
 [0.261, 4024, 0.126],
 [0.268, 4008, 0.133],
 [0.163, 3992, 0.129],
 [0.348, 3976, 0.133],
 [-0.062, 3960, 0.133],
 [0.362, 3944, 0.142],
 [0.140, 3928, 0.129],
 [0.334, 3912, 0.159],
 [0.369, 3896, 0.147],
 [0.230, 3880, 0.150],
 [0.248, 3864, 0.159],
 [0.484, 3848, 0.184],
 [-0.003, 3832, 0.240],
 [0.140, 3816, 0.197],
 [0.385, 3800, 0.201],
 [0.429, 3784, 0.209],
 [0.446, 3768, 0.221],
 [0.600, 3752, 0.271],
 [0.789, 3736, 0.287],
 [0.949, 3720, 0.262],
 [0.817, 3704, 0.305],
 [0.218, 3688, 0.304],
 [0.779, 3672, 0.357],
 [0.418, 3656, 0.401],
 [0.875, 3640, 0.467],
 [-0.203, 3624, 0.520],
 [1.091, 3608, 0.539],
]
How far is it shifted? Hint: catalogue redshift 0.75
